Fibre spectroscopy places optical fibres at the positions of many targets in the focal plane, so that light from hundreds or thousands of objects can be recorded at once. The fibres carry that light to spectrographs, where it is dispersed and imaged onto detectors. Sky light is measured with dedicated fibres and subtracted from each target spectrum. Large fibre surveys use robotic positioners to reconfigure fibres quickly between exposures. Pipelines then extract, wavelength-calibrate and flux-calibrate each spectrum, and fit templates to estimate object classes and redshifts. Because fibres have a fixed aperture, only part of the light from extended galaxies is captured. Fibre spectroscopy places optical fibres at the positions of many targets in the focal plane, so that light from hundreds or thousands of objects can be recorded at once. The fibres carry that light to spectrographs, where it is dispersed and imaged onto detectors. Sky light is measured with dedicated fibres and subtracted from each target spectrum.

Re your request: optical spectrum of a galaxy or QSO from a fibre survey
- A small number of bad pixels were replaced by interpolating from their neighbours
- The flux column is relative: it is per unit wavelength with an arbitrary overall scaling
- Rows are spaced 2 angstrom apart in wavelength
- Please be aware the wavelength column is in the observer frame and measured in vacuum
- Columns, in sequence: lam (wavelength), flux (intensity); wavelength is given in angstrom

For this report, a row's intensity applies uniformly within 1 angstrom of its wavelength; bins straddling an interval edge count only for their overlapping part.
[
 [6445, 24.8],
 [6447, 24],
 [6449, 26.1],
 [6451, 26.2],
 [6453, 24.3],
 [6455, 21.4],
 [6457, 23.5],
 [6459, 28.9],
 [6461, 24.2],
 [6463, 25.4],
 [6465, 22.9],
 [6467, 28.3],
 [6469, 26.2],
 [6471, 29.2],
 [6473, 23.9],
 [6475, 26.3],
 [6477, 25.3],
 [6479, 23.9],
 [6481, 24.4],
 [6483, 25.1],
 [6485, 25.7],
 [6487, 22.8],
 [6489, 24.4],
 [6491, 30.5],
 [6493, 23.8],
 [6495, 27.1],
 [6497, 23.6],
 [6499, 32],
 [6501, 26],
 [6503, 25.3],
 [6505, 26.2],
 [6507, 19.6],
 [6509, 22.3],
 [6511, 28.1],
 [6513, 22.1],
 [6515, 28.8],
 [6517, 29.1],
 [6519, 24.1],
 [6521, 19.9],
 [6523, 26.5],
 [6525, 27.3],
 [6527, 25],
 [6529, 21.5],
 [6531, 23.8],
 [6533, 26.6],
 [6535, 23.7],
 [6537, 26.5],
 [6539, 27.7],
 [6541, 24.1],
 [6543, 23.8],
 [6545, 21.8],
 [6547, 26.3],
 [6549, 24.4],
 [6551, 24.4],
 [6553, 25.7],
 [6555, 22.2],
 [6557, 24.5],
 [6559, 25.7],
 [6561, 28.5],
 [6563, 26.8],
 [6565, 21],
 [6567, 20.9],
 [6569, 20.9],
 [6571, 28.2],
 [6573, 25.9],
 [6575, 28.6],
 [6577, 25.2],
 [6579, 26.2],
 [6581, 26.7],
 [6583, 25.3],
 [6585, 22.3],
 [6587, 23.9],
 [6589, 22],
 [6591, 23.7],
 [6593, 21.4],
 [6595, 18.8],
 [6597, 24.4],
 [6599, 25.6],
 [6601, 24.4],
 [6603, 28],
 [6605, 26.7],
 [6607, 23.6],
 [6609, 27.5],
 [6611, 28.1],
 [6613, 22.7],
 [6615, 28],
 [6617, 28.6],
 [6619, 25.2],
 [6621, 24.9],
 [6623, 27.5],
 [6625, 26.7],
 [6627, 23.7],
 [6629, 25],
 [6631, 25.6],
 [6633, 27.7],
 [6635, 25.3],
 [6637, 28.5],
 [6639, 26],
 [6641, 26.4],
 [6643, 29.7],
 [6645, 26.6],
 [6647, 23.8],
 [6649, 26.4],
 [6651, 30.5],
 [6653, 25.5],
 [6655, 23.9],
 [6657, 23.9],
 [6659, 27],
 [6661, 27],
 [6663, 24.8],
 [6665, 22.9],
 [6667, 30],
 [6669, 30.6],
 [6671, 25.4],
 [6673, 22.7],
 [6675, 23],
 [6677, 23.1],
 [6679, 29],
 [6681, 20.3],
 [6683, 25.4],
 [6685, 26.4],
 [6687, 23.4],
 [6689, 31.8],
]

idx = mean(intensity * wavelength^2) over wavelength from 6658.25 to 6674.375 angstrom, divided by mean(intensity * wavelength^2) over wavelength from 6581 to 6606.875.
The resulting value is 1.12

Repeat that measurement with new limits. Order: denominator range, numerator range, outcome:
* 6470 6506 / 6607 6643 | 1.06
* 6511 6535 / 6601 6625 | 1.08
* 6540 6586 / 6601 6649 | 1.08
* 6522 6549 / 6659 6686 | 1.06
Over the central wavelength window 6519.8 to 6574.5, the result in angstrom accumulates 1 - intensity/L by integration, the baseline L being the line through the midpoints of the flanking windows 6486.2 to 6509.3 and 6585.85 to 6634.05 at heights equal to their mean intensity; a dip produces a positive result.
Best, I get 1.47 angstrom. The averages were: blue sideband 25.4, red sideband 25.1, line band 24.6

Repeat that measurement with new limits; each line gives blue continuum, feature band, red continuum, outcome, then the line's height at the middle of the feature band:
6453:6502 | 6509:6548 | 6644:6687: 0.9 angstrom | 25.6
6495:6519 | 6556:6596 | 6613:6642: 2.6 angstrom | 26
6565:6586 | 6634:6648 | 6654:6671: -0.4 angstrom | 25.9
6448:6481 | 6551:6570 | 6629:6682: 1.2 angstrom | 25.7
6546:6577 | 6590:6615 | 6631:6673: 0.9 angstrom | 25.6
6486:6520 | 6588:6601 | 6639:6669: 1.7 angstrom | 26.1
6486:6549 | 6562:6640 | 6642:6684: 1.1 angstrom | 25.5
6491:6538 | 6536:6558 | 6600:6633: 0.7 angstrom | 25.5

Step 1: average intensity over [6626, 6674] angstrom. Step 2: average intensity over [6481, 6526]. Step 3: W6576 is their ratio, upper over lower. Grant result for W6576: 1.0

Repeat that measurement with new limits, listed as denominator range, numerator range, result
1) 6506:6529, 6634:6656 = 1.08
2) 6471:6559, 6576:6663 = 1.02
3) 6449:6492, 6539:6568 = 0.96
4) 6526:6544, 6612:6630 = 1.04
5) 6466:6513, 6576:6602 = 0.93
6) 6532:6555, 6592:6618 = 1.01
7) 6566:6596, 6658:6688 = 1.06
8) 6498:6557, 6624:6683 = 1.04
